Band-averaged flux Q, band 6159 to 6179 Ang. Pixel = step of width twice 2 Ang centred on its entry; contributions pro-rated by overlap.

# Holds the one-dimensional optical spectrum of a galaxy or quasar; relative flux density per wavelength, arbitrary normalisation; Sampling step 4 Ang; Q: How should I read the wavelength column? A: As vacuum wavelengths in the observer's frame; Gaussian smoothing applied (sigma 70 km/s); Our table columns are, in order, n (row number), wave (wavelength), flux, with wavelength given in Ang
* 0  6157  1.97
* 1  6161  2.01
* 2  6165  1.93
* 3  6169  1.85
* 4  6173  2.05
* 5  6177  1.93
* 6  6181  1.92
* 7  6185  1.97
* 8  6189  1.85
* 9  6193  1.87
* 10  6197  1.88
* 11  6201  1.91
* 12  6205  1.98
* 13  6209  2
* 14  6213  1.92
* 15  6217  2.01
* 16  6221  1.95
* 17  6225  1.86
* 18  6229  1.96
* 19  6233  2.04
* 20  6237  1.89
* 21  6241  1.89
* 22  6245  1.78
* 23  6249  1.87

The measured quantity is 1.95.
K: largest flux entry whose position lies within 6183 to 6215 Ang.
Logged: 2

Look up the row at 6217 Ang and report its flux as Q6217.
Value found 2.01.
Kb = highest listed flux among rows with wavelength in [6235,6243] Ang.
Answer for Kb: 1.89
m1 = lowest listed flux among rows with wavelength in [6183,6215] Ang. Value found 1.85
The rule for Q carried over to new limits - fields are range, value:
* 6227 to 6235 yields 2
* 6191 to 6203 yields 1.89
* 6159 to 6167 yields 1.97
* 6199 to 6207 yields 1.94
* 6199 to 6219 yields 1.96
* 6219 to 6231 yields 1.92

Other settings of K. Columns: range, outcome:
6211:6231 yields 2.01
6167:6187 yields 2.05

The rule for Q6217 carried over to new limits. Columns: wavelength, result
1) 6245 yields 1.78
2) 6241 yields 1.89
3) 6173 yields 2.05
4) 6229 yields 1.96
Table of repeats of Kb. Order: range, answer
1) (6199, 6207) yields 1.98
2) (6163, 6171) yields 1.93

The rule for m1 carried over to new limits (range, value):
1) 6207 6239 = 1.86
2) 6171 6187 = 1.92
